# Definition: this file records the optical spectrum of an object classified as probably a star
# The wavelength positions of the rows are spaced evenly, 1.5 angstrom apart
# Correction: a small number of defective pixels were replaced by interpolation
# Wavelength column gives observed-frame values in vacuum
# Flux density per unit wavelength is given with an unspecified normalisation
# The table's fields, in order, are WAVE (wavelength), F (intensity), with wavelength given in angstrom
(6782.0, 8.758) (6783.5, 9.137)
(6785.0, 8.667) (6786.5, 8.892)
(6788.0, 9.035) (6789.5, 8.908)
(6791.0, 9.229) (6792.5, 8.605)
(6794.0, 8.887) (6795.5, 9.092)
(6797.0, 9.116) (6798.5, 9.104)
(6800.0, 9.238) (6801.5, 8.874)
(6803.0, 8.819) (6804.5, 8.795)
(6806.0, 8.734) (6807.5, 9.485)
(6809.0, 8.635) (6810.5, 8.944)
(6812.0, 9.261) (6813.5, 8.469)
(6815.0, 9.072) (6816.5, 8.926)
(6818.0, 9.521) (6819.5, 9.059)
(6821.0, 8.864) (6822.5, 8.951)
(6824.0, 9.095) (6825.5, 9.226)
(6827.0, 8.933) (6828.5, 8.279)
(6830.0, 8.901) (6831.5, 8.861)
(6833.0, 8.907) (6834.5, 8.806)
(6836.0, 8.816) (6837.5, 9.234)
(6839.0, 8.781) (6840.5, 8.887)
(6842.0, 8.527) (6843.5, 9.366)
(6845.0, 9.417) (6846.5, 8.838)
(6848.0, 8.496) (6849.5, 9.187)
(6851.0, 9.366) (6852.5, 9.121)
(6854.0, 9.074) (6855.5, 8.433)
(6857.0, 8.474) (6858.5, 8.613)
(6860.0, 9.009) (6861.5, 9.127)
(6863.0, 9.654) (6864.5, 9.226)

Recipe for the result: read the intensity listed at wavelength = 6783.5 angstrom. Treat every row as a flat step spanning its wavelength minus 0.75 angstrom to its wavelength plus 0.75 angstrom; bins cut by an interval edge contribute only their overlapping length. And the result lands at 9.137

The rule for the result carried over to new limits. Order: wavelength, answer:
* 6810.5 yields 8.944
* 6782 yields 8.758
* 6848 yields 8.496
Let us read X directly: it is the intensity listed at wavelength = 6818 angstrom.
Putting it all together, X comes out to 9.521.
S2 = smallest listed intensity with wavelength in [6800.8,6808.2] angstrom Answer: 8.734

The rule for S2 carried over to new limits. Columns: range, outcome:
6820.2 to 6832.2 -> 8.279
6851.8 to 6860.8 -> 8.433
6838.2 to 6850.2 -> 8.496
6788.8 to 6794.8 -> 8.605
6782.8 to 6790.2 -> 8.667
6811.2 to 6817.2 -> 8.469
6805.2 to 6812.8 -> 8.635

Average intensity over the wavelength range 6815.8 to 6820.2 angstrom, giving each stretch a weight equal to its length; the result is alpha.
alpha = 9.17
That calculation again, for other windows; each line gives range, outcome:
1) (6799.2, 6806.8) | 8.9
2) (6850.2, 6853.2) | 9.24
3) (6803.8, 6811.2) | 8.92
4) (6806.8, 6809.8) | 9.05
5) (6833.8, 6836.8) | 8.82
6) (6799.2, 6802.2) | 9.06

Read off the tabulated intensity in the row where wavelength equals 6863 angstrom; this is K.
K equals 9.654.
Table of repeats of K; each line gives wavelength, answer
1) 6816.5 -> 8.926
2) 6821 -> 8.864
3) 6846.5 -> 8.838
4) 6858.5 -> 8.613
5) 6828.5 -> 8.279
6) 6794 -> 8.887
